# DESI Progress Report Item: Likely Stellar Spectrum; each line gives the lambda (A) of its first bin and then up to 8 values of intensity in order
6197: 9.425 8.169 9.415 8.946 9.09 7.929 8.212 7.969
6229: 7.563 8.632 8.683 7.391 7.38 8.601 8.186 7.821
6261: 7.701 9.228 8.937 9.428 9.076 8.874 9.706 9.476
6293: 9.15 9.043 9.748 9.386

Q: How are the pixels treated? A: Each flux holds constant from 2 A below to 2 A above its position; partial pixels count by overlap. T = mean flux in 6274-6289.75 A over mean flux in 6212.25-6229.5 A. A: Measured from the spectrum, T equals 1.14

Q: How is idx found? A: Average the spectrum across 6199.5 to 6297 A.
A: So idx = 8.58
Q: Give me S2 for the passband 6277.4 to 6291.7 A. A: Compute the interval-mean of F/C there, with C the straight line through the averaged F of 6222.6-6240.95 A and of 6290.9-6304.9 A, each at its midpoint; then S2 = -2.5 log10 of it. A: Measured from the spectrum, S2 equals -0.03 mag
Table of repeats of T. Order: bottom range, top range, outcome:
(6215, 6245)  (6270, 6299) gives 1.15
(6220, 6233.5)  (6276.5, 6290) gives 1.16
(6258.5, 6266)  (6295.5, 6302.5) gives 1.13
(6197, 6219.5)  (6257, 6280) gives 1.00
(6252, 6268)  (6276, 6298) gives 1.12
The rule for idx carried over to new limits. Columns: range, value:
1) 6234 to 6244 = 8.03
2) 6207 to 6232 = 8.3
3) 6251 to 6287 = 8.77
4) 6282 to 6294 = 9.42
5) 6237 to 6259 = 7.95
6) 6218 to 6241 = 8.13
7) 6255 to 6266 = 8.16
